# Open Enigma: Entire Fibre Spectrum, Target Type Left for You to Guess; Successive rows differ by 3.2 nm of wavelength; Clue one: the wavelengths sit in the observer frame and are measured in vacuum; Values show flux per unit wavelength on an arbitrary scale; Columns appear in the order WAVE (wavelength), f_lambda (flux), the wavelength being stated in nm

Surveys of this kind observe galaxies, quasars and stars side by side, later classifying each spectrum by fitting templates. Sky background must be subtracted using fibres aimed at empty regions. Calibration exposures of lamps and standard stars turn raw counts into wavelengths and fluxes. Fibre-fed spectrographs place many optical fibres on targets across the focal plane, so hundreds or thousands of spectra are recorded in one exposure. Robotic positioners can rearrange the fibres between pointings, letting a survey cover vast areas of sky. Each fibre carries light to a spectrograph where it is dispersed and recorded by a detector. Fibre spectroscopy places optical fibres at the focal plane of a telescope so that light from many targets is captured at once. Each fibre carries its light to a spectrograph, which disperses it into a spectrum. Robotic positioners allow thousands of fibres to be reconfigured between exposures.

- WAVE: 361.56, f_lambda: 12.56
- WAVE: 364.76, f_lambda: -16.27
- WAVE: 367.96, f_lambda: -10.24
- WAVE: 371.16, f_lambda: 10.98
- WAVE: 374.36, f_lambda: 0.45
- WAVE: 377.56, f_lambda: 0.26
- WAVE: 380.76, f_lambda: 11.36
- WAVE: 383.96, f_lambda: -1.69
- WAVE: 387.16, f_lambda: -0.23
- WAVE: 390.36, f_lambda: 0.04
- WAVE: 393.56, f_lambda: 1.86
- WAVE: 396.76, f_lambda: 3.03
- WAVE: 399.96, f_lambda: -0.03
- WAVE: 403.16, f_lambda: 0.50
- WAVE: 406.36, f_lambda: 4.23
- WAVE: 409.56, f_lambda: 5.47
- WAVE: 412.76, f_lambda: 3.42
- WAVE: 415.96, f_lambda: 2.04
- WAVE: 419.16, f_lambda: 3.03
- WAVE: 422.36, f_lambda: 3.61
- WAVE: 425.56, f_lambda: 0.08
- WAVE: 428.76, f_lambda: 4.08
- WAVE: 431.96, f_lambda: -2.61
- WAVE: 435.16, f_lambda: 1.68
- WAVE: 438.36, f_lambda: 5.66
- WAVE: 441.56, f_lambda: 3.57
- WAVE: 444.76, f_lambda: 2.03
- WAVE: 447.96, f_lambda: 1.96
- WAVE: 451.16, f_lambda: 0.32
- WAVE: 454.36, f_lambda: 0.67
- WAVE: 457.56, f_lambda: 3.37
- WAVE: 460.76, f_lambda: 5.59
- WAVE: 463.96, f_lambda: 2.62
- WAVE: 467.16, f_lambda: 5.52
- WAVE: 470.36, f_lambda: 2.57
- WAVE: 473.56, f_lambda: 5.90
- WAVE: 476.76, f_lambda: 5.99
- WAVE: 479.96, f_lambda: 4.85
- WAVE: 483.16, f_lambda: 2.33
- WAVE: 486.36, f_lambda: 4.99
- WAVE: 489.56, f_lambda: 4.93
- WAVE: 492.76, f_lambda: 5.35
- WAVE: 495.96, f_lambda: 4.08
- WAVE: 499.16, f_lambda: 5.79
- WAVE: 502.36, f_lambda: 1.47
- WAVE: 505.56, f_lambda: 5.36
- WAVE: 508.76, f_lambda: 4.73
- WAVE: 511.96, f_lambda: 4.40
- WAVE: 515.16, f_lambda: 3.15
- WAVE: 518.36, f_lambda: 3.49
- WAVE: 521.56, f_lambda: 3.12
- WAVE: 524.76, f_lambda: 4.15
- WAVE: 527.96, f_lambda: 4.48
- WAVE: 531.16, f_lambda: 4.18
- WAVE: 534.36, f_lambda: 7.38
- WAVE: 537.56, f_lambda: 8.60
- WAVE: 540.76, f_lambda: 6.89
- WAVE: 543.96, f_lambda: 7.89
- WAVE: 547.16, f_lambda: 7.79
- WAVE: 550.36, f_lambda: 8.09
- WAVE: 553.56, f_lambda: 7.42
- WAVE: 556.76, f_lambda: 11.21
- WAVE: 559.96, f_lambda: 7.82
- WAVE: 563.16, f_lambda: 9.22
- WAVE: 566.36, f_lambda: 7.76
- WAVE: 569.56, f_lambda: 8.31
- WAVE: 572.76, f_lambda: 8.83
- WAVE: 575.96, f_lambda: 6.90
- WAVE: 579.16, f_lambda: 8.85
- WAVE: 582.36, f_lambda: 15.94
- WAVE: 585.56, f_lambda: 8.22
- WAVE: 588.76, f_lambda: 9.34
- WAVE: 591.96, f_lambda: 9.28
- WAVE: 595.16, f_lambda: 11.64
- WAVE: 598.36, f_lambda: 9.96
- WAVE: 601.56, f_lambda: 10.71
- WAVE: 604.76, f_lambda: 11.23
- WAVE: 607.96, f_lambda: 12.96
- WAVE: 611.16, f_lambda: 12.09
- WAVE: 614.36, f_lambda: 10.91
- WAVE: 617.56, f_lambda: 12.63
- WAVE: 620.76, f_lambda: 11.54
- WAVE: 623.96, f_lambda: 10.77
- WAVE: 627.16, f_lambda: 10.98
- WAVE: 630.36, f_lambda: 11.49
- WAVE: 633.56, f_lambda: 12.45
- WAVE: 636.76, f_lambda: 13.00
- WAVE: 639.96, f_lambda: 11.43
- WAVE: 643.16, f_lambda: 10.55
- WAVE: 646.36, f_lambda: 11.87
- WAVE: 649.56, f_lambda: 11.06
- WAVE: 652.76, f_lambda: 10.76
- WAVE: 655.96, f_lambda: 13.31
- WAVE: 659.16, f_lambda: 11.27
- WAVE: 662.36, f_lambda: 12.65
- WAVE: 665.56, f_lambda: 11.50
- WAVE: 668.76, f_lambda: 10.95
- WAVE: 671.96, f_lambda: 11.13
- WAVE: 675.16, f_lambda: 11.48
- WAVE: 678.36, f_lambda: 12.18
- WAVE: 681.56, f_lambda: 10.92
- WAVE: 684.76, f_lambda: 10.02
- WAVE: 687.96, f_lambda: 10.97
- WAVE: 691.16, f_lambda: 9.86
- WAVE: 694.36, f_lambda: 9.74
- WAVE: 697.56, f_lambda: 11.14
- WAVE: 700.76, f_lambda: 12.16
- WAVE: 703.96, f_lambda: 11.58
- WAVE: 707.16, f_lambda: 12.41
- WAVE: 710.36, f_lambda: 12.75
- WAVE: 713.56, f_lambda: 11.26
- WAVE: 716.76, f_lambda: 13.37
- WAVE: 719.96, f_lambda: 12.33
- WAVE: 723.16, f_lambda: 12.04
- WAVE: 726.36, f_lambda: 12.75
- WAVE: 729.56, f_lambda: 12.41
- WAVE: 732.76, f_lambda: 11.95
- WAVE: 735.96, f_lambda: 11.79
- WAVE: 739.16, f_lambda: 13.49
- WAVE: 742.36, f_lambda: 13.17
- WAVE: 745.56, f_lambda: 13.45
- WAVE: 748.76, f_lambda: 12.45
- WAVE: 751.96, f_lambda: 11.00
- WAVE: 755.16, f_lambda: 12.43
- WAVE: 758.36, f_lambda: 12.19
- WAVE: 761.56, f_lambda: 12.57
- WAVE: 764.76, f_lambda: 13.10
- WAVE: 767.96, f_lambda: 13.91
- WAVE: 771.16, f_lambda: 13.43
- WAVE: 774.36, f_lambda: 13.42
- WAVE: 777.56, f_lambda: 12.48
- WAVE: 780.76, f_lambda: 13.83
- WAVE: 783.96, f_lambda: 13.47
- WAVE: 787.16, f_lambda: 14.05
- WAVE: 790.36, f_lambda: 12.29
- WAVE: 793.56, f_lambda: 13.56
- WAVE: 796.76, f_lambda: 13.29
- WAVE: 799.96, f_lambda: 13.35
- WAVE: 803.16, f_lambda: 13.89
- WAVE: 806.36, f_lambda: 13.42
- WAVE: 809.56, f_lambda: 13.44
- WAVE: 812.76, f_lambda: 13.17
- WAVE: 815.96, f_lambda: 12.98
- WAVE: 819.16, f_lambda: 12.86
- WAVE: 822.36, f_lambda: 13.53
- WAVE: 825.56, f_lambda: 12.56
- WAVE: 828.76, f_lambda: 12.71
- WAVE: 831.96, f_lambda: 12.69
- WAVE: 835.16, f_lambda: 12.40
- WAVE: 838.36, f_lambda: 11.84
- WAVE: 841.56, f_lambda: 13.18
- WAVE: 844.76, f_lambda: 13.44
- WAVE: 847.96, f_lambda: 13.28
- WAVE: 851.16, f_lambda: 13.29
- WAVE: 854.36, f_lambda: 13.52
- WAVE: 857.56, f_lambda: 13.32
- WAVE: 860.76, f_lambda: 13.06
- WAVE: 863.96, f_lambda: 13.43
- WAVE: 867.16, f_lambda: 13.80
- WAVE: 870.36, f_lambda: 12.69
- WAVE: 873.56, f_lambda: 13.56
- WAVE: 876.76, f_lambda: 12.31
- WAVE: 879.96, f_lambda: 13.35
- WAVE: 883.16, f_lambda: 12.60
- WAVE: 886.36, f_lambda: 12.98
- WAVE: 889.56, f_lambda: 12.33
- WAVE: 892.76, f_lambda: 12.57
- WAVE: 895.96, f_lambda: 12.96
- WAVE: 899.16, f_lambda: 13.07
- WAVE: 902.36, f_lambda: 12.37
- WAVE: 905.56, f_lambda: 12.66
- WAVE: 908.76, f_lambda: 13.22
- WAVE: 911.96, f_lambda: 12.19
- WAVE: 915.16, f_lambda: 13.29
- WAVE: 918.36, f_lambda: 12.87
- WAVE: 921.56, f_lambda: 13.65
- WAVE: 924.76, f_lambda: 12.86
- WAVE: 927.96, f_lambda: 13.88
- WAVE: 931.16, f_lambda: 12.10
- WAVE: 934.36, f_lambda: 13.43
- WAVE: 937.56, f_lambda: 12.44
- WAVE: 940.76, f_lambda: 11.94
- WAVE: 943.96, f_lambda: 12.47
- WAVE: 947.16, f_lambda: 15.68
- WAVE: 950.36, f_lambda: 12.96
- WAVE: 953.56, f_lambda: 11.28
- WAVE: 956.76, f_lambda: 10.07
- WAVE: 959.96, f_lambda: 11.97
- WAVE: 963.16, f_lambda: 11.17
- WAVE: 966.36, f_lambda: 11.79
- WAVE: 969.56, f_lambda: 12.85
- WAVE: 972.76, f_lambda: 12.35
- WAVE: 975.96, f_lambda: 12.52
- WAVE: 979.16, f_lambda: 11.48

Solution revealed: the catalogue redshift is 0.34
